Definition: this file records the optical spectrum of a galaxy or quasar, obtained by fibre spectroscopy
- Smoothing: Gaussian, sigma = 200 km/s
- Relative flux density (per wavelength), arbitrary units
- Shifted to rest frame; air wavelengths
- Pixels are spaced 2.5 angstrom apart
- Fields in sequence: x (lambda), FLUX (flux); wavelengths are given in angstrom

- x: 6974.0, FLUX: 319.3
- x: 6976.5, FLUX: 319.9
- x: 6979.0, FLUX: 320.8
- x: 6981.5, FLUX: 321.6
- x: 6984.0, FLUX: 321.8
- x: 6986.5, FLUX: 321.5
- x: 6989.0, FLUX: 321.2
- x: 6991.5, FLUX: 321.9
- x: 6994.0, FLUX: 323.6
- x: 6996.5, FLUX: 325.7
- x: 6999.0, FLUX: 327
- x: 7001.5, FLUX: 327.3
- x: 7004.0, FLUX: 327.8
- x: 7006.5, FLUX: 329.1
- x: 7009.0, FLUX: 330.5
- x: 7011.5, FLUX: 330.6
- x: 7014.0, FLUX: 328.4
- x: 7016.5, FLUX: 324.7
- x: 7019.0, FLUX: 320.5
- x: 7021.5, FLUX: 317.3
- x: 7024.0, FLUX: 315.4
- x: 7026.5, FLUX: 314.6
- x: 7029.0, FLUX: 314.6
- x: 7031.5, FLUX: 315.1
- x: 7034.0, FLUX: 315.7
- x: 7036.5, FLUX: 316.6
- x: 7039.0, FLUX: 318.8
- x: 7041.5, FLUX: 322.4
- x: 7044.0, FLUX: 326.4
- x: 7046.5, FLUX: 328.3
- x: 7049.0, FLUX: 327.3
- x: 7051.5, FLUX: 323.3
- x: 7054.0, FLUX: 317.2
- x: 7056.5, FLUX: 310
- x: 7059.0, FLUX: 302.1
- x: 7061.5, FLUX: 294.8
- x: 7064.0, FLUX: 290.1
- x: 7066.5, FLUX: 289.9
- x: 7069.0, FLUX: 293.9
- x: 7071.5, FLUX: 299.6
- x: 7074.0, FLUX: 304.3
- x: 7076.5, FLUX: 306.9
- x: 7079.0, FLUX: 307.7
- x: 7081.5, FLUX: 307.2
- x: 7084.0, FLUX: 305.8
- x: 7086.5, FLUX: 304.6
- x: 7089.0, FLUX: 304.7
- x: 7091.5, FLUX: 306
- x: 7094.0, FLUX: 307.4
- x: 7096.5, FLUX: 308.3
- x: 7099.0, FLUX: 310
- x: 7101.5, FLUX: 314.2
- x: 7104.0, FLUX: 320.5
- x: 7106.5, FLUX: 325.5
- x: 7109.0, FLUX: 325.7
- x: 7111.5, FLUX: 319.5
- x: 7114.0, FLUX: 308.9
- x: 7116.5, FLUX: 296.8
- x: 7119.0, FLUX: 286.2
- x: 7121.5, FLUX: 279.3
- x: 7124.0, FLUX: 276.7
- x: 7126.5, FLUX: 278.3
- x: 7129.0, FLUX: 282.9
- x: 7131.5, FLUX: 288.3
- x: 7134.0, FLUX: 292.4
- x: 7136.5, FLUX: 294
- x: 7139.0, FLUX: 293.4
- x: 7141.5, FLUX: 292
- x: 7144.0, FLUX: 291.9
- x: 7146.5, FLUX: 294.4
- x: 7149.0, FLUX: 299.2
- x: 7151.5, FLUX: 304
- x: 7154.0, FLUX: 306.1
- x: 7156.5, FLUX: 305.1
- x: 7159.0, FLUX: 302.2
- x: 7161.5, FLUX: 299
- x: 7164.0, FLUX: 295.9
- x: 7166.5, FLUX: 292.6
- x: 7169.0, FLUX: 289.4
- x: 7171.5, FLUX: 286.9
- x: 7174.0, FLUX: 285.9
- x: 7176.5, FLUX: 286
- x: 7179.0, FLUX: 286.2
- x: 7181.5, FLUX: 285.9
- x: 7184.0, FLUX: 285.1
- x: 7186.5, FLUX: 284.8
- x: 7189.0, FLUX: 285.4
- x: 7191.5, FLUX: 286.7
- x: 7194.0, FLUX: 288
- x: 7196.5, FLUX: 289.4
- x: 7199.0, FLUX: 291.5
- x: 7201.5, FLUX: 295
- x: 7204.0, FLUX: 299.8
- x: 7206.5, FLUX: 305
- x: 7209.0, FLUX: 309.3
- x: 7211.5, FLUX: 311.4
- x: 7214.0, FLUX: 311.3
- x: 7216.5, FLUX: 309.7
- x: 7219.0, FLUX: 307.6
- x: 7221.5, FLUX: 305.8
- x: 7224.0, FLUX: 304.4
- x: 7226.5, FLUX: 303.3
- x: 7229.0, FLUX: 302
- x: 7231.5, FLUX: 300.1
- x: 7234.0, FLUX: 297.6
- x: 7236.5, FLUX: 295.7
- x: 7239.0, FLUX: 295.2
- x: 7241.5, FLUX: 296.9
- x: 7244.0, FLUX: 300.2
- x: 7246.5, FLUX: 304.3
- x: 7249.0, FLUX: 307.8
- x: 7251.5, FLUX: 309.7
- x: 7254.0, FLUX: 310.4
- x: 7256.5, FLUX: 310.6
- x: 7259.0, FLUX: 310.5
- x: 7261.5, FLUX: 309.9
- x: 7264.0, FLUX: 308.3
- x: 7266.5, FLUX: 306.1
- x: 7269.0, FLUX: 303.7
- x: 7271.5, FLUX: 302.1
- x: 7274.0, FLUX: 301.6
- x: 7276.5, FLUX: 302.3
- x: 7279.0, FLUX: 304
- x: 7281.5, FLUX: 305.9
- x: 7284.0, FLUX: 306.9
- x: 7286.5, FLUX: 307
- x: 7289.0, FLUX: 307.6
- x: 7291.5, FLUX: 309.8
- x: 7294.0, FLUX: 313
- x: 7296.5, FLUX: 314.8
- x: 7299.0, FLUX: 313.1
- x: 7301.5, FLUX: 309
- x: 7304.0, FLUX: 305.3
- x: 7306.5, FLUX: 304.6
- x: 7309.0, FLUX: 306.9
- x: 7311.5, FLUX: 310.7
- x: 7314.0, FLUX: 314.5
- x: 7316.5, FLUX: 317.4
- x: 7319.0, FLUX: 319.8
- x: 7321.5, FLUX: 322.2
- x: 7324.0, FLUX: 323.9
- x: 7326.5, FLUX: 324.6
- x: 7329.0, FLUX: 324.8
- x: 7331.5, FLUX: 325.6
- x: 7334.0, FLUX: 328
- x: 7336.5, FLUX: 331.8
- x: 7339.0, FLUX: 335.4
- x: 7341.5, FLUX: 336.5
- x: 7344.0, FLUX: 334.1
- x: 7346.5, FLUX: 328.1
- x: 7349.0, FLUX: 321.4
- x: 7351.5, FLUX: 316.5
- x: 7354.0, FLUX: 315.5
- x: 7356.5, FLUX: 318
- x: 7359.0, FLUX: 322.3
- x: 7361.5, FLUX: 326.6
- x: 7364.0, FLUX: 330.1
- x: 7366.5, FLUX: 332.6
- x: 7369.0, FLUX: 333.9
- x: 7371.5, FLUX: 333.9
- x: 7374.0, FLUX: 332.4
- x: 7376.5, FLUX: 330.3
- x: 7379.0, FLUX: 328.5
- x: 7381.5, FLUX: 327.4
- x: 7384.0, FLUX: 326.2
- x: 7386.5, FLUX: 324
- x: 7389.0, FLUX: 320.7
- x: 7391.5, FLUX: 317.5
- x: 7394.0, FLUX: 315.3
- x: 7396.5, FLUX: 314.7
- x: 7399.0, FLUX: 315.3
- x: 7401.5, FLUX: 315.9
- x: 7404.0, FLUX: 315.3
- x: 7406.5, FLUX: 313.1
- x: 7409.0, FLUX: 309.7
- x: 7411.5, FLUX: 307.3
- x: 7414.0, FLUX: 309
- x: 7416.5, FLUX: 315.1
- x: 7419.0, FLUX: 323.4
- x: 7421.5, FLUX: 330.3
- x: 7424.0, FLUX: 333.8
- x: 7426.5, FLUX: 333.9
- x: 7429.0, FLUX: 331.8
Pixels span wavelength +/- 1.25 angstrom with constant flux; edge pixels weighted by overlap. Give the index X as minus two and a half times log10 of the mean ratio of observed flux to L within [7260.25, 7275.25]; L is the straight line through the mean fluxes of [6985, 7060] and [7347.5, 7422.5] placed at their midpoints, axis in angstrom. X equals 0.06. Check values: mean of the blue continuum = 322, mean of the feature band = 305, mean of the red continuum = 321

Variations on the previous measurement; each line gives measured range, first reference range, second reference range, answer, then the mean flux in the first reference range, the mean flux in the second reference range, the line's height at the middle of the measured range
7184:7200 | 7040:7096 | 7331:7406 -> 0.10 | 308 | 325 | 315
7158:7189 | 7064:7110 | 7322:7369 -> 0.09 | 307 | 327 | 314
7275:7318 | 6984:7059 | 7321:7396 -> 0.06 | 322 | 326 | 325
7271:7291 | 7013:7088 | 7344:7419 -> 0.05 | 312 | 322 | 319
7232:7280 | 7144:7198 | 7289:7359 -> 0.01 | 292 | 319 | 307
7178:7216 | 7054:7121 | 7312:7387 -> 0.07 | 306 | 326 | 314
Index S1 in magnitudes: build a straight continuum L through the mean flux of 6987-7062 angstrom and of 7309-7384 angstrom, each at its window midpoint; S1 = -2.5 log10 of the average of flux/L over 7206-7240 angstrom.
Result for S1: 0.067 mag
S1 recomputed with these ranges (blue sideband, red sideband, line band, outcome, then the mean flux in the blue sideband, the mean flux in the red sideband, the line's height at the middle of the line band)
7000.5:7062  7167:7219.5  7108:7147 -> 0.04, 320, 294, 305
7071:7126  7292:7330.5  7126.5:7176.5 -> 0.05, 305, 315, 308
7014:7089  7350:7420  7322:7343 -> -0.03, 312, 321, 320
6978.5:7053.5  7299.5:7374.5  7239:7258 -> 0.06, 323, 323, 323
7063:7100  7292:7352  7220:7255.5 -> 0.04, 303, 320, 314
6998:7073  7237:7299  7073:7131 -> 0.04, 317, 306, 314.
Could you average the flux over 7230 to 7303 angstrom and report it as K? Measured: 306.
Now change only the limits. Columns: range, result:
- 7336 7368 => 327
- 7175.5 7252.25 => 298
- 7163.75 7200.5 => 288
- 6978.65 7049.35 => 323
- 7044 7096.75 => 307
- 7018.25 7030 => 316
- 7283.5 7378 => 321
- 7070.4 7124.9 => 306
